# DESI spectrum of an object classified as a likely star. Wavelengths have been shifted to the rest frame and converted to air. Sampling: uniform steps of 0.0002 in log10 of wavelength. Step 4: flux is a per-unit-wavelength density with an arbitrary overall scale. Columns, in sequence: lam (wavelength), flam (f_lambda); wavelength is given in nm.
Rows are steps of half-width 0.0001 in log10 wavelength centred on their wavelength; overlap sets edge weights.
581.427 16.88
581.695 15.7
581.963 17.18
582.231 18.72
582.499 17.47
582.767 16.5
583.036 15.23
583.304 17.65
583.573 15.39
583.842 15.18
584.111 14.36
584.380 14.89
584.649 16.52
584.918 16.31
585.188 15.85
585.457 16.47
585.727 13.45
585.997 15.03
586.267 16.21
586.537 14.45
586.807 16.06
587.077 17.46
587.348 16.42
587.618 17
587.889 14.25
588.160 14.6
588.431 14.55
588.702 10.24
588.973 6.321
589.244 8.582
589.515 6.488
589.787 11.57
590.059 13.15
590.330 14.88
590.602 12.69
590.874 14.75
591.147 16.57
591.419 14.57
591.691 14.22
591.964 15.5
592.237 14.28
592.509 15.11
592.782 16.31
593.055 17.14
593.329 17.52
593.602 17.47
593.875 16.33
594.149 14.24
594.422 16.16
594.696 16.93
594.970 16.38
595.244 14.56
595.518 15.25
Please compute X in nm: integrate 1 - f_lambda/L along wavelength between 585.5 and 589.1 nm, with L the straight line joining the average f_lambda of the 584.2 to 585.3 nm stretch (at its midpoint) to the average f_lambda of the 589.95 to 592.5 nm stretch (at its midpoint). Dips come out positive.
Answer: 0.23 nm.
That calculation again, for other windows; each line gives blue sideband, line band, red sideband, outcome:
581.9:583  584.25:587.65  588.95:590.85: -0.37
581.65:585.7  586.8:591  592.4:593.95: 0.89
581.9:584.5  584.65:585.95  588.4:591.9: -0.05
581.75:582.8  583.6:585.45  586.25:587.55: 0.14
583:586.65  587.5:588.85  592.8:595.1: 0.16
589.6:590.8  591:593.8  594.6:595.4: -0.32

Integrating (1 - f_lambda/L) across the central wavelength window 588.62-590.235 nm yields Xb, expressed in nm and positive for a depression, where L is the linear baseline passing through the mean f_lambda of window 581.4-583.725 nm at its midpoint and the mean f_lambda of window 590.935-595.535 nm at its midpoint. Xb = 0.66 nm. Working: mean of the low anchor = 16.7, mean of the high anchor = 15.8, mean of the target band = 9.51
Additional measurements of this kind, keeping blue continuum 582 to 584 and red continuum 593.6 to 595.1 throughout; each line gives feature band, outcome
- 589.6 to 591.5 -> 0.290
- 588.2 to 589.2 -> 0.352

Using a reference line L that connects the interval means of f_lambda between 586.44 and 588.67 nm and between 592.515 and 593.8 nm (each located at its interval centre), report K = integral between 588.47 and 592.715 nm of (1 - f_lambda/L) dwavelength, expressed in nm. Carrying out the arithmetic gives 0.92 nm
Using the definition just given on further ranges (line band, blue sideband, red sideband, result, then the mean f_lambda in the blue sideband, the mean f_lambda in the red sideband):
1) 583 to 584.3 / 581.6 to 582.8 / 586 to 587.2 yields 0.10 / 17.2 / 15.9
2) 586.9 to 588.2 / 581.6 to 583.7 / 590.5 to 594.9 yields 0.01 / 16.8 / 15.6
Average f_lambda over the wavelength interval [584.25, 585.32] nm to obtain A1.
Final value 15.9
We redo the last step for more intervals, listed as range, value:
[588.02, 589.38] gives 10.9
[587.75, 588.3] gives 14.4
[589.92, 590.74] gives 13.6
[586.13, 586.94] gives 15.6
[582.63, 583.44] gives 16.5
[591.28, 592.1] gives 14.8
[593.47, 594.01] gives 16.9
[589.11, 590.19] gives 9.93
